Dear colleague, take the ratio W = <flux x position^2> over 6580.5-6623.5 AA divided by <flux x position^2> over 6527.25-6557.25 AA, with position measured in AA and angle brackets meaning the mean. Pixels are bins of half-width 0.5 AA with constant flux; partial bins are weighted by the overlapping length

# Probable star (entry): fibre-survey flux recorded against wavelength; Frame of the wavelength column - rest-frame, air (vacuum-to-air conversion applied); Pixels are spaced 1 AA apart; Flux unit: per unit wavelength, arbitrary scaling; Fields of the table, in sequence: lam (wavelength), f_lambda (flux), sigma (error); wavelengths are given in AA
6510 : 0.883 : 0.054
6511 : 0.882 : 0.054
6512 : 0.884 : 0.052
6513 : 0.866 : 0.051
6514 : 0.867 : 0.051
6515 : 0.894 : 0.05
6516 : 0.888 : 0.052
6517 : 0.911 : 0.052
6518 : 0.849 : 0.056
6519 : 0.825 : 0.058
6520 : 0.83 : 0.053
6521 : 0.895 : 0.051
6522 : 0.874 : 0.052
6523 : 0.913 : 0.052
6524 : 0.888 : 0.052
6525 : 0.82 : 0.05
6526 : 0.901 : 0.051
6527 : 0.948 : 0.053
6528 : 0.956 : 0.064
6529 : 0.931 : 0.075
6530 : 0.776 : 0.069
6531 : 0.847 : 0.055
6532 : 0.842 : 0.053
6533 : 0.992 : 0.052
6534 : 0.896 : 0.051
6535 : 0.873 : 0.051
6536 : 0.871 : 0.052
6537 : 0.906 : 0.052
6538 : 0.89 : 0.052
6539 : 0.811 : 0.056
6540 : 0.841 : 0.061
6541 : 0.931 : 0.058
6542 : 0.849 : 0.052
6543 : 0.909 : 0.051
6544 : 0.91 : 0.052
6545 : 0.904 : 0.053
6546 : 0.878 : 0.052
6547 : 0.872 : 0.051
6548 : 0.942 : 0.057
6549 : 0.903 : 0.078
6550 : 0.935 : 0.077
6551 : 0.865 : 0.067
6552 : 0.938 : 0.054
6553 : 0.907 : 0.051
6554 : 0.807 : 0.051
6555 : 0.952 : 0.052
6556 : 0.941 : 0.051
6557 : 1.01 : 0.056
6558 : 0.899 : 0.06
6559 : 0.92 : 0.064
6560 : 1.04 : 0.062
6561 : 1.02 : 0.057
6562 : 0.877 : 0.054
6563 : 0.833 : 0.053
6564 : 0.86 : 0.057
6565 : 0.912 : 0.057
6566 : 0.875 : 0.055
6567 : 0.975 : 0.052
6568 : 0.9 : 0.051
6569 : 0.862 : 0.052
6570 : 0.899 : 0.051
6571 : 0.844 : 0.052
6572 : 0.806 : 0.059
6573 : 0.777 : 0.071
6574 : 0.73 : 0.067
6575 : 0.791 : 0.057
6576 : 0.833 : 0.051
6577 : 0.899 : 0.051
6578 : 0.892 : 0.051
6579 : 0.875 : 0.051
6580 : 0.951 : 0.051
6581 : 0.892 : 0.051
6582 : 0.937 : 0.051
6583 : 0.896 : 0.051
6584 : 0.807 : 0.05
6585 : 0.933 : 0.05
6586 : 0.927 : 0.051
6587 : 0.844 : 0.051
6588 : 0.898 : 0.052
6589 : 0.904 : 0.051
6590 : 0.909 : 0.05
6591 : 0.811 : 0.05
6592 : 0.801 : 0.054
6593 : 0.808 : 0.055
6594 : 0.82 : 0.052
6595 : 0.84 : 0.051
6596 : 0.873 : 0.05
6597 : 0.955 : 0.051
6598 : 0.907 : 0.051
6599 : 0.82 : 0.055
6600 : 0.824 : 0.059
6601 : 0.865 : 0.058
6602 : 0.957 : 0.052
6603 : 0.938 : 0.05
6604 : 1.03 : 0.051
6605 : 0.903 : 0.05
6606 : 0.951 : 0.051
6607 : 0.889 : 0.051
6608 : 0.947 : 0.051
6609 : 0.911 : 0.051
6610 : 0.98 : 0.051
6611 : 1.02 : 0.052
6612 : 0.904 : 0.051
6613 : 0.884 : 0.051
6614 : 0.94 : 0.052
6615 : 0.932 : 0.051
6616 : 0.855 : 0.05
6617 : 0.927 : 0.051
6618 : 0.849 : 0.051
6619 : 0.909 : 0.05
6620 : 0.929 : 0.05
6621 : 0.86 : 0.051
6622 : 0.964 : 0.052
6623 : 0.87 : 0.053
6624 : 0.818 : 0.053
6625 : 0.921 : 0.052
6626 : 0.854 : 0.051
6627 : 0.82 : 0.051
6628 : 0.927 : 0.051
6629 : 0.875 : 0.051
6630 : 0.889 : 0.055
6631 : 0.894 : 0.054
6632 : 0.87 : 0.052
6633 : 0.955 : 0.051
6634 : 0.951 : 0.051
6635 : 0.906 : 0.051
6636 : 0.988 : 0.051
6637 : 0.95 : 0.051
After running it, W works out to 1.0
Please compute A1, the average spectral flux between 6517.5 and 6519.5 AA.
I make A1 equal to 0.837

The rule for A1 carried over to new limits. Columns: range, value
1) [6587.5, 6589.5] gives 0.901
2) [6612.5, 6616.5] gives 0.903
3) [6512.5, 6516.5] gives 0.879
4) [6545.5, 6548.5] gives 0.897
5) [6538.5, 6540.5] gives 0.826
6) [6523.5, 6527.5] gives 0.889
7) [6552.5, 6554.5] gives 0.857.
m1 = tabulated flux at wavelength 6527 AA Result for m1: 0.948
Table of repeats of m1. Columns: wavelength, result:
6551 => 0.865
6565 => 0.912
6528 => 0.956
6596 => 0.873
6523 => 0.913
